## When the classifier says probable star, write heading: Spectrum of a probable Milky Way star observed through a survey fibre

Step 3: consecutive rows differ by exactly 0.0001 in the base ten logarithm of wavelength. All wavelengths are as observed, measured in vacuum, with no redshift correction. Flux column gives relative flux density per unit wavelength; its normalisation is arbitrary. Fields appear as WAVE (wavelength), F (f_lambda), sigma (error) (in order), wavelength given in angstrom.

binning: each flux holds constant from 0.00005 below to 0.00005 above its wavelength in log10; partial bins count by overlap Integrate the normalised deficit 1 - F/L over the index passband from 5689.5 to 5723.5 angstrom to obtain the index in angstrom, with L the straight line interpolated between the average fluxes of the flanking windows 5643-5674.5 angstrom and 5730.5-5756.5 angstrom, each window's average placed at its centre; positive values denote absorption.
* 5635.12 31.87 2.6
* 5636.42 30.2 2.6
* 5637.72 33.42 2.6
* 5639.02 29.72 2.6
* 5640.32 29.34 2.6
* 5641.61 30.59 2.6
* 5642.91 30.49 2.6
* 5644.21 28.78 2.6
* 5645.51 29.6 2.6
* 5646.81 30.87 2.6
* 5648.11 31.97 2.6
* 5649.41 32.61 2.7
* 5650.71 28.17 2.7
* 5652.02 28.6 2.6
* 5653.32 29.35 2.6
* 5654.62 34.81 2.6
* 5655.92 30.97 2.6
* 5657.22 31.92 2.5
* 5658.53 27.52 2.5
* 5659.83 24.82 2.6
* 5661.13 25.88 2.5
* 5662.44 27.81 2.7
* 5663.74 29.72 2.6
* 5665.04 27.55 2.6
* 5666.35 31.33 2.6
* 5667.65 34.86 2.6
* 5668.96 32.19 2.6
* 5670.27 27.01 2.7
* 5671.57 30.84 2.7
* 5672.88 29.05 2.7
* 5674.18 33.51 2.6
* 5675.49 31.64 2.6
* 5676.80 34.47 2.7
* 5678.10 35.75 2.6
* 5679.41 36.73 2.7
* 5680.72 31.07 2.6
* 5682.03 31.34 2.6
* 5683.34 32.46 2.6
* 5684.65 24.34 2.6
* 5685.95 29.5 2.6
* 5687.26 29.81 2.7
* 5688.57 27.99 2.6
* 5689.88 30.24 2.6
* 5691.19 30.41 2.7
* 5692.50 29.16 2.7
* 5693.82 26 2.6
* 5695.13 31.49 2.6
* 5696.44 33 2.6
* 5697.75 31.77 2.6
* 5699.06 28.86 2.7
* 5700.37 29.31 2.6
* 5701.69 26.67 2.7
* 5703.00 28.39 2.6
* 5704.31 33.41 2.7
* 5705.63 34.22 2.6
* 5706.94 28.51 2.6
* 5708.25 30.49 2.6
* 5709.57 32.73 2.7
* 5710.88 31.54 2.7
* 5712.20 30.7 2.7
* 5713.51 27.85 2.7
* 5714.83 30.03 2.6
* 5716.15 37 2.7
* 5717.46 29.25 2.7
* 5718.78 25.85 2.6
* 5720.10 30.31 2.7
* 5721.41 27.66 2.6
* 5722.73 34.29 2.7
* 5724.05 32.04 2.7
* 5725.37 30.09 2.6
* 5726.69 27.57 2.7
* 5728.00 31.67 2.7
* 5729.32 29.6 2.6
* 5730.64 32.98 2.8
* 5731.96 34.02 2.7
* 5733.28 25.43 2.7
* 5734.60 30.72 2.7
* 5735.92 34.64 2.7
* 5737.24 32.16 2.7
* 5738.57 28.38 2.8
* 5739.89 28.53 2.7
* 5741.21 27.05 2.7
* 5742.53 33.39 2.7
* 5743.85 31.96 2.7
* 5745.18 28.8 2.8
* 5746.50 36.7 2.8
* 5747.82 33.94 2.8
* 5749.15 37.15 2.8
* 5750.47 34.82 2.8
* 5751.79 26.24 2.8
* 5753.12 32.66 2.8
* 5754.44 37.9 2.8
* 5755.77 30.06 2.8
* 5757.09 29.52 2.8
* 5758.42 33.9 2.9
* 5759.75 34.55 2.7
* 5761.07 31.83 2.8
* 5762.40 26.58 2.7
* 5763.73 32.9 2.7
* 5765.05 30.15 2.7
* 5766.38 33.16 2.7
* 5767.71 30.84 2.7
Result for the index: 0.7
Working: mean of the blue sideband 30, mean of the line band 30.4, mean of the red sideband 31.9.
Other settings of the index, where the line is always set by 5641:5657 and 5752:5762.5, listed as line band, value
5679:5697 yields 0.58 angstrom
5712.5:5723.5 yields 0.45 angstrom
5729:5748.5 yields 0.39 angstrom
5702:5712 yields 0.09 angstrom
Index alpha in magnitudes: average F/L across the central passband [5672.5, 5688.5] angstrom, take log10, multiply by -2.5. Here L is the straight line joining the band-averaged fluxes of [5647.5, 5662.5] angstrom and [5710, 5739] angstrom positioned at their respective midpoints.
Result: -0.06 mag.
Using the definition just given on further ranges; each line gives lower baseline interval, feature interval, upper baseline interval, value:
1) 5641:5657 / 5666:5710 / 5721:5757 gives 0.01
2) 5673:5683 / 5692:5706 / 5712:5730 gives 0.06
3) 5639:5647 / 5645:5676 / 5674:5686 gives 0.03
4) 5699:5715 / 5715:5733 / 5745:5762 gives 0.02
